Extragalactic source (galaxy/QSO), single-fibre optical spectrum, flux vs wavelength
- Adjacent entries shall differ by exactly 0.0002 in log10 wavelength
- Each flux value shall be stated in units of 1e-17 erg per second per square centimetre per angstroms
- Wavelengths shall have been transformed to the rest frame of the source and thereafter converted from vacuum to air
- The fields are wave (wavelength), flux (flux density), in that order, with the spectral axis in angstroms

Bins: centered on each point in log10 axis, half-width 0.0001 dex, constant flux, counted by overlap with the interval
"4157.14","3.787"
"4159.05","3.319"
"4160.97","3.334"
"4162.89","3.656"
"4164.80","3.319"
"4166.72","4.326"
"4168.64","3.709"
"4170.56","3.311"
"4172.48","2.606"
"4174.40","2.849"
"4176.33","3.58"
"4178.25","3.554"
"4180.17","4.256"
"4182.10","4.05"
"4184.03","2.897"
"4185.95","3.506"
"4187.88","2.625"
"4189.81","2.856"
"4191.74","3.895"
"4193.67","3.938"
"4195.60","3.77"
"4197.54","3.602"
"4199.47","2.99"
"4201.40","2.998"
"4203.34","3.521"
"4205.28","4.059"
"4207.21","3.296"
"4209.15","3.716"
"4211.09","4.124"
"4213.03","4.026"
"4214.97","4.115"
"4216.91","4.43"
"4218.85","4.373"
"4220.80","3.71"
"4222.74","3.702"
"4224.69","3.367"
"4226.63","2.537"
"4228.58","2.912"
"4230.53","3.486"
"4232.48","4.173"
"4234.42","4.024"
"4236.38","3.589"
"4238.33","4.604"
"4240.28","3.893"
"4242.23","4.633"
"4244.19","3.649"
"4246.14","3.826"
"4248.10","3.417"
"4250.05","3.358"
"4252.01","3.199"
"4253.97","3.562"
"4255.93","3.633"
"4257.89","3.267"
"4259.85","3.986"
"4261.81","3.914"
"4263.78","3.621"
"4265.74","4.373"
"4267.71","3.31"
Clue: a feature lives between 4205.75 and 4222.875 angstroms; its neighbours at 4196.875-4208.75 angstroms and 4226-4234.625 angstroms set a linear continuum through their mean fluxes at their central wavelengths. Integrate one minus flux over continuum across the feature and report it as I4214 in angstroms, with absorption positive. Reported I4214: -2.7 angstroms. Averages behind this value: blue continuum 3.42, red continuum 3.41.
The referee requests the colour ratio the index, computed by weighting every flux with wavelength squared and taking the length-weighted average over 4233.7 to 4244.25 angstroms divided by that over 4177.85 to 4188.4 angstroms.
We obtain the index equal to 1.2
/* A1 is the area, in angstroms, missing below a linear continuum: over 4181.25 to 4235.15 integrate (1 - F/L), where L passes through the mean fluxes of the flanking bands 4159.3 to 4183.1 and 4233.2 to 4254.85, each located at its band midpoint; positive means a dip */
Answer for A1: 1.2 angstroms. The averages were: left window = 3.54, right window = 3.8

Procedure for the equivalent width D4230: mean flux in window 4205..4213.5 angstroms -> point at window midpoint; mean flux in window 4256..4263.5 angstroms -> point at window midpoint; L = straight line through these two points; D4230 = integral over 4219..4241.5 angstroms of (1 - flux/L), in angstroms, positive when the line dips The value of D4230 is 0.6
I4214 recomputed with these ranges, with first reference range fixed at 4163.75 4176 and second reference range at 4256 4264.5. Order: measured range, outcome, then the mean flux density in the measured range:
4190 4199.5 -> -0.5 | 3.64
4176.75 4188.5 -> -0.3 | 3.51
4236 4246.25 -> -1.3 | 4.08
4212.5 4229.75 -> -0.6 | 3.67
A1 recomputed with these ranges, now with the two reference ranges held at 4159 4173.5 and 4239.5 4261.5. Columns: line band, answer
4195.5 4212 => 0.0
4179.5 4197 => 0.0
